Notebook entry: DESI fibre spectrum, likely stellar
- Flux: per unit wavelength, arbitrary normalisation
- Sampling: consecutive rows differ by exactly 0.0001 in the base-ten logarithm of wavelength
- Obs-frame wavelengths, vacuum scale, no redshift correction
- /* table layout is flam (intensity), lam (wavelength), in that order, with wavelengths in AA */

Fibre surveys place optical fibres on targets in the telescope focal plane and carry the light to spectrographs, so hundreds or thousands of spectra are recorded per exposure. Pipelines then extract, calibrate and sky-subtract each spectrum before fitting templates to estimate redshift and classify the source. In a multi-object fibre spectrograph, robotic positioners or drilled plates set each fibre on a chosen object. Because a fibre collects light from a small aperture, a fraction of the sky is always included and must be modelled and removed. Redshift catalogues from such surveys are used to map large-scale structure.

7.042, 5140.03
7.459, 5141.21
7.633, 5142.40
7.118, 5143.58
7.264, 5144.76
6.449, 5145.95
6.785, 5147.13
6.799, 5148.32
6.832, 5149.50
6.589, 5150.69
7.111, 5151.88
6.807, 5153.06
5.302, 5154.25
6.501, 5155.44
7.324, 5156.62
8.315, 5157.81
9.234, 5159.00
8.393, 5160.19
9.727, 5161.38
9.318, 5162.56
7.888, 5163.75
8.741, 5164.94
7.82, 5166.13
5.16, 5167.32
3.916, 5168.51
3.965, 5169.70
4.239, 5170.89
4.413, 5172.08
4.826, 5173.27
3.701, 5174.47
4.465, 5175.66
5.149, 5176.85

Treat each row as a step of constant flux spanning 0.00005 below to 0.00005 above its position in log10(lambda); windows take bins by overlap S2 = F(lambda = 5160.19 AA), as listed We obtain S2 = 8.393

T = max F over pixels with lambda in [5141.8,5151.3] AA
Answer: 7.633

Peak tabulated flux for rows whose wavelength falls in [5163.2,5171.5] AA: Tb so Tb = 8.741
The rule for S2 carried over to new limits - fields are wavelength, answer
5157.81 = 8.315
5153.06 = 6.807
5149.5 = 6.832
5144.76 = 7.264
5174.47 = 3.701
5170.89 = 4.239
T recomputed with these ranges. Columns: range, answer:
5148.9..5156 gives 7.111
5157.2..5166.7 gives 9.727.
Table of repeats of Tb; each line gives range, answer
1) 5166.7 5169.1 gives 5.16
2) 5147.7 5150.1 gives 6.832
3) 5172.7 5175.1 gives 4.826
